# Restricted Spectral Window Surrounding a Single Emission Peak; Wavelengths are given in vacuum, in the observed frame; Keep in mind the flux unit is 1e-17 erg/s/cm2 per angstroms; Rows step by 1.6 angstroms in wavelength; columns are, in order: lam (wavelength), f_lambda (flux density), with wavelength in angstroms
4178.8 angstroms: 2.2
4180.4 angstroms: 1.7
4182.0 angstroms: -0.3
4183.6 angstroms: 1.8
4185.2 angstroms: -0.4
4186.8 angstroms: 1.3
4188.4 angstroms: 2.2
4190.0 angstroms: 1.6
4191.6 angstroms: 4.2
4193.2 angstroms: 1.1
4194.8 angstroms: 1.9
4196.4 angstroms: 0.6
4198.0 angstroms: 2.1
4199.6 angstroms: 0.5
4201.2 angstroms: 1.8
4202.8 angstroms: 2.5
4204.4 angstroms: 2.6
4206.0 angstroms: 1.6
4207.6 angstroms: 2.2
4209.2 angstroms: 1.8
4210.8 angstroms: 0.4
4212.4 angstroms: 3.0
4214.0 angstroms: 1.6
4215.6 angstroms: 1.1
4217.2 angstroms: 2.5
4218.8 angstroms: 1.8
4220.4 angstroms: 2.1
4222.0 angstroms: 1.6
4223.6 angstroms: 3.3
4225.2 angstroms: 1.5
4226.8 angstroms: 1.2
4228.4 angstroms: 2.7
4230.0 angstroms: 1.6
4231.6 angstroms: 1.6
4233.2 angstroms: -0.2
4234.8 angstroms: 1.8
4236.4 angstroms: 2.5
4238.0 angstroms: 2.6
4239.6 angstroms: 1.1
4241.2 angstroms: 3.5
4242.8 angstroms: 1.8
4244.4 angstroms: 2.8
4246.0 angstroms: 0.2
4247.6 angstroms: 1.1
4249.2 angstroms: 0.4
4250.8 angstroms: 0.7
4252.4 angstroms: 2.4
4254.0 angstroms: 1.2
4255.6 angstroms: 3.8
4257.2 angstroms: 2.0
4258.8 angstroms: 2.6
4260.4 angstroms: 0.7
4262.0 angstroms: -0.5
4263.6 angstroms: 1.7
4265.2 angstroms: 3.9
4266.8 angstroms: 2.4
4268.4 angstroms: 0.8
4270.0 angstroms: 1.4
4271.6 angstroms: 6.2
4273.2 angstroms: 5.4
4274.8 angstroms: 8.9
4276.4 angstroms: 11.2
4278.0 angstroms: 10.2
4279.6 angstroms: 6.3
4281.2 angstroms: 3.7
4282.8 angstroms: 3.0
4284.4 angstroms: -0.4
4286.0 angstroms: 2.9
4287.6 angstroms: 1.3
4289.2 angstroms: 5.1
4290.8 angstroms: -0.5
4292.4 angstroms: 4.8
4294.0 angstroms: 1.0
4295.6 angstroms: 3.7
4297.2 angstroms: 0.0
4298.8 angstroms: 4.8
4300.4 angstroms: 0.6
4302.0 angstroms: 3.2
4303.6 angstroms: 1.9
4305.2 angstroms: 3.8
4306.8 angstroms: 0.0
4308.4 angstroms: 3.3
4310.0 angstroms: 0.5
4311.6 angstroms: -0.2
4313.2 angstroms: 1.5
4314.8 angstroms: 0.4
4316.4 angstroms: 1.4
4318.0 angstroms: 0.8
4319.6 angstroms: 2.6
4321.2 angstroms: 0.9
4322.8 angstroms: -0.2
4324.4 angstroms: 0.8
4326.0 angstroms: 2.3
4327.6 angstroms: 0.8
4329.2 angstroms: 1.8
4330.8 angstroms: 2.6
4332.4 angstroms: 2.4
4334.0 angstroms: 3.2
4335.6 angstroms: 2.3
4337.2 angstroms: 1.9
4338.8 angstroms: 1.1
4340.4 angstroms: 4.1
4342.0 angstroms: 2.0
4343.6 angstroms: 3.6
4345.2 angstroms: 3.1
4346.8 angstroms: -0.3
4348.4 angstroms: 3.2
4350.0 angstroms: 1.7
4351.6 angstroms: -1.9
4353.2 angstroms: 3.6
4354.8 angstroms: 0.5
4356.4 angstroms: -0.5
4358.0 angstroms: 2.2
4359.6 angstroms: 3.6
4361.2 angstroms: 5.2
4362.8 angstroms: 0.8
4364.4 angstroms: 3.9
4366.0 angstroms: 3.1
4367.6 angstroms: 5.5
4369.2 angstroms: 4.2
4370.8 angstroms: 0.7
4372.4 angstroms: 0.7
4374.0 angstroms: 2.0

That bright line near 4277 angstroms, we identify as [O II]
